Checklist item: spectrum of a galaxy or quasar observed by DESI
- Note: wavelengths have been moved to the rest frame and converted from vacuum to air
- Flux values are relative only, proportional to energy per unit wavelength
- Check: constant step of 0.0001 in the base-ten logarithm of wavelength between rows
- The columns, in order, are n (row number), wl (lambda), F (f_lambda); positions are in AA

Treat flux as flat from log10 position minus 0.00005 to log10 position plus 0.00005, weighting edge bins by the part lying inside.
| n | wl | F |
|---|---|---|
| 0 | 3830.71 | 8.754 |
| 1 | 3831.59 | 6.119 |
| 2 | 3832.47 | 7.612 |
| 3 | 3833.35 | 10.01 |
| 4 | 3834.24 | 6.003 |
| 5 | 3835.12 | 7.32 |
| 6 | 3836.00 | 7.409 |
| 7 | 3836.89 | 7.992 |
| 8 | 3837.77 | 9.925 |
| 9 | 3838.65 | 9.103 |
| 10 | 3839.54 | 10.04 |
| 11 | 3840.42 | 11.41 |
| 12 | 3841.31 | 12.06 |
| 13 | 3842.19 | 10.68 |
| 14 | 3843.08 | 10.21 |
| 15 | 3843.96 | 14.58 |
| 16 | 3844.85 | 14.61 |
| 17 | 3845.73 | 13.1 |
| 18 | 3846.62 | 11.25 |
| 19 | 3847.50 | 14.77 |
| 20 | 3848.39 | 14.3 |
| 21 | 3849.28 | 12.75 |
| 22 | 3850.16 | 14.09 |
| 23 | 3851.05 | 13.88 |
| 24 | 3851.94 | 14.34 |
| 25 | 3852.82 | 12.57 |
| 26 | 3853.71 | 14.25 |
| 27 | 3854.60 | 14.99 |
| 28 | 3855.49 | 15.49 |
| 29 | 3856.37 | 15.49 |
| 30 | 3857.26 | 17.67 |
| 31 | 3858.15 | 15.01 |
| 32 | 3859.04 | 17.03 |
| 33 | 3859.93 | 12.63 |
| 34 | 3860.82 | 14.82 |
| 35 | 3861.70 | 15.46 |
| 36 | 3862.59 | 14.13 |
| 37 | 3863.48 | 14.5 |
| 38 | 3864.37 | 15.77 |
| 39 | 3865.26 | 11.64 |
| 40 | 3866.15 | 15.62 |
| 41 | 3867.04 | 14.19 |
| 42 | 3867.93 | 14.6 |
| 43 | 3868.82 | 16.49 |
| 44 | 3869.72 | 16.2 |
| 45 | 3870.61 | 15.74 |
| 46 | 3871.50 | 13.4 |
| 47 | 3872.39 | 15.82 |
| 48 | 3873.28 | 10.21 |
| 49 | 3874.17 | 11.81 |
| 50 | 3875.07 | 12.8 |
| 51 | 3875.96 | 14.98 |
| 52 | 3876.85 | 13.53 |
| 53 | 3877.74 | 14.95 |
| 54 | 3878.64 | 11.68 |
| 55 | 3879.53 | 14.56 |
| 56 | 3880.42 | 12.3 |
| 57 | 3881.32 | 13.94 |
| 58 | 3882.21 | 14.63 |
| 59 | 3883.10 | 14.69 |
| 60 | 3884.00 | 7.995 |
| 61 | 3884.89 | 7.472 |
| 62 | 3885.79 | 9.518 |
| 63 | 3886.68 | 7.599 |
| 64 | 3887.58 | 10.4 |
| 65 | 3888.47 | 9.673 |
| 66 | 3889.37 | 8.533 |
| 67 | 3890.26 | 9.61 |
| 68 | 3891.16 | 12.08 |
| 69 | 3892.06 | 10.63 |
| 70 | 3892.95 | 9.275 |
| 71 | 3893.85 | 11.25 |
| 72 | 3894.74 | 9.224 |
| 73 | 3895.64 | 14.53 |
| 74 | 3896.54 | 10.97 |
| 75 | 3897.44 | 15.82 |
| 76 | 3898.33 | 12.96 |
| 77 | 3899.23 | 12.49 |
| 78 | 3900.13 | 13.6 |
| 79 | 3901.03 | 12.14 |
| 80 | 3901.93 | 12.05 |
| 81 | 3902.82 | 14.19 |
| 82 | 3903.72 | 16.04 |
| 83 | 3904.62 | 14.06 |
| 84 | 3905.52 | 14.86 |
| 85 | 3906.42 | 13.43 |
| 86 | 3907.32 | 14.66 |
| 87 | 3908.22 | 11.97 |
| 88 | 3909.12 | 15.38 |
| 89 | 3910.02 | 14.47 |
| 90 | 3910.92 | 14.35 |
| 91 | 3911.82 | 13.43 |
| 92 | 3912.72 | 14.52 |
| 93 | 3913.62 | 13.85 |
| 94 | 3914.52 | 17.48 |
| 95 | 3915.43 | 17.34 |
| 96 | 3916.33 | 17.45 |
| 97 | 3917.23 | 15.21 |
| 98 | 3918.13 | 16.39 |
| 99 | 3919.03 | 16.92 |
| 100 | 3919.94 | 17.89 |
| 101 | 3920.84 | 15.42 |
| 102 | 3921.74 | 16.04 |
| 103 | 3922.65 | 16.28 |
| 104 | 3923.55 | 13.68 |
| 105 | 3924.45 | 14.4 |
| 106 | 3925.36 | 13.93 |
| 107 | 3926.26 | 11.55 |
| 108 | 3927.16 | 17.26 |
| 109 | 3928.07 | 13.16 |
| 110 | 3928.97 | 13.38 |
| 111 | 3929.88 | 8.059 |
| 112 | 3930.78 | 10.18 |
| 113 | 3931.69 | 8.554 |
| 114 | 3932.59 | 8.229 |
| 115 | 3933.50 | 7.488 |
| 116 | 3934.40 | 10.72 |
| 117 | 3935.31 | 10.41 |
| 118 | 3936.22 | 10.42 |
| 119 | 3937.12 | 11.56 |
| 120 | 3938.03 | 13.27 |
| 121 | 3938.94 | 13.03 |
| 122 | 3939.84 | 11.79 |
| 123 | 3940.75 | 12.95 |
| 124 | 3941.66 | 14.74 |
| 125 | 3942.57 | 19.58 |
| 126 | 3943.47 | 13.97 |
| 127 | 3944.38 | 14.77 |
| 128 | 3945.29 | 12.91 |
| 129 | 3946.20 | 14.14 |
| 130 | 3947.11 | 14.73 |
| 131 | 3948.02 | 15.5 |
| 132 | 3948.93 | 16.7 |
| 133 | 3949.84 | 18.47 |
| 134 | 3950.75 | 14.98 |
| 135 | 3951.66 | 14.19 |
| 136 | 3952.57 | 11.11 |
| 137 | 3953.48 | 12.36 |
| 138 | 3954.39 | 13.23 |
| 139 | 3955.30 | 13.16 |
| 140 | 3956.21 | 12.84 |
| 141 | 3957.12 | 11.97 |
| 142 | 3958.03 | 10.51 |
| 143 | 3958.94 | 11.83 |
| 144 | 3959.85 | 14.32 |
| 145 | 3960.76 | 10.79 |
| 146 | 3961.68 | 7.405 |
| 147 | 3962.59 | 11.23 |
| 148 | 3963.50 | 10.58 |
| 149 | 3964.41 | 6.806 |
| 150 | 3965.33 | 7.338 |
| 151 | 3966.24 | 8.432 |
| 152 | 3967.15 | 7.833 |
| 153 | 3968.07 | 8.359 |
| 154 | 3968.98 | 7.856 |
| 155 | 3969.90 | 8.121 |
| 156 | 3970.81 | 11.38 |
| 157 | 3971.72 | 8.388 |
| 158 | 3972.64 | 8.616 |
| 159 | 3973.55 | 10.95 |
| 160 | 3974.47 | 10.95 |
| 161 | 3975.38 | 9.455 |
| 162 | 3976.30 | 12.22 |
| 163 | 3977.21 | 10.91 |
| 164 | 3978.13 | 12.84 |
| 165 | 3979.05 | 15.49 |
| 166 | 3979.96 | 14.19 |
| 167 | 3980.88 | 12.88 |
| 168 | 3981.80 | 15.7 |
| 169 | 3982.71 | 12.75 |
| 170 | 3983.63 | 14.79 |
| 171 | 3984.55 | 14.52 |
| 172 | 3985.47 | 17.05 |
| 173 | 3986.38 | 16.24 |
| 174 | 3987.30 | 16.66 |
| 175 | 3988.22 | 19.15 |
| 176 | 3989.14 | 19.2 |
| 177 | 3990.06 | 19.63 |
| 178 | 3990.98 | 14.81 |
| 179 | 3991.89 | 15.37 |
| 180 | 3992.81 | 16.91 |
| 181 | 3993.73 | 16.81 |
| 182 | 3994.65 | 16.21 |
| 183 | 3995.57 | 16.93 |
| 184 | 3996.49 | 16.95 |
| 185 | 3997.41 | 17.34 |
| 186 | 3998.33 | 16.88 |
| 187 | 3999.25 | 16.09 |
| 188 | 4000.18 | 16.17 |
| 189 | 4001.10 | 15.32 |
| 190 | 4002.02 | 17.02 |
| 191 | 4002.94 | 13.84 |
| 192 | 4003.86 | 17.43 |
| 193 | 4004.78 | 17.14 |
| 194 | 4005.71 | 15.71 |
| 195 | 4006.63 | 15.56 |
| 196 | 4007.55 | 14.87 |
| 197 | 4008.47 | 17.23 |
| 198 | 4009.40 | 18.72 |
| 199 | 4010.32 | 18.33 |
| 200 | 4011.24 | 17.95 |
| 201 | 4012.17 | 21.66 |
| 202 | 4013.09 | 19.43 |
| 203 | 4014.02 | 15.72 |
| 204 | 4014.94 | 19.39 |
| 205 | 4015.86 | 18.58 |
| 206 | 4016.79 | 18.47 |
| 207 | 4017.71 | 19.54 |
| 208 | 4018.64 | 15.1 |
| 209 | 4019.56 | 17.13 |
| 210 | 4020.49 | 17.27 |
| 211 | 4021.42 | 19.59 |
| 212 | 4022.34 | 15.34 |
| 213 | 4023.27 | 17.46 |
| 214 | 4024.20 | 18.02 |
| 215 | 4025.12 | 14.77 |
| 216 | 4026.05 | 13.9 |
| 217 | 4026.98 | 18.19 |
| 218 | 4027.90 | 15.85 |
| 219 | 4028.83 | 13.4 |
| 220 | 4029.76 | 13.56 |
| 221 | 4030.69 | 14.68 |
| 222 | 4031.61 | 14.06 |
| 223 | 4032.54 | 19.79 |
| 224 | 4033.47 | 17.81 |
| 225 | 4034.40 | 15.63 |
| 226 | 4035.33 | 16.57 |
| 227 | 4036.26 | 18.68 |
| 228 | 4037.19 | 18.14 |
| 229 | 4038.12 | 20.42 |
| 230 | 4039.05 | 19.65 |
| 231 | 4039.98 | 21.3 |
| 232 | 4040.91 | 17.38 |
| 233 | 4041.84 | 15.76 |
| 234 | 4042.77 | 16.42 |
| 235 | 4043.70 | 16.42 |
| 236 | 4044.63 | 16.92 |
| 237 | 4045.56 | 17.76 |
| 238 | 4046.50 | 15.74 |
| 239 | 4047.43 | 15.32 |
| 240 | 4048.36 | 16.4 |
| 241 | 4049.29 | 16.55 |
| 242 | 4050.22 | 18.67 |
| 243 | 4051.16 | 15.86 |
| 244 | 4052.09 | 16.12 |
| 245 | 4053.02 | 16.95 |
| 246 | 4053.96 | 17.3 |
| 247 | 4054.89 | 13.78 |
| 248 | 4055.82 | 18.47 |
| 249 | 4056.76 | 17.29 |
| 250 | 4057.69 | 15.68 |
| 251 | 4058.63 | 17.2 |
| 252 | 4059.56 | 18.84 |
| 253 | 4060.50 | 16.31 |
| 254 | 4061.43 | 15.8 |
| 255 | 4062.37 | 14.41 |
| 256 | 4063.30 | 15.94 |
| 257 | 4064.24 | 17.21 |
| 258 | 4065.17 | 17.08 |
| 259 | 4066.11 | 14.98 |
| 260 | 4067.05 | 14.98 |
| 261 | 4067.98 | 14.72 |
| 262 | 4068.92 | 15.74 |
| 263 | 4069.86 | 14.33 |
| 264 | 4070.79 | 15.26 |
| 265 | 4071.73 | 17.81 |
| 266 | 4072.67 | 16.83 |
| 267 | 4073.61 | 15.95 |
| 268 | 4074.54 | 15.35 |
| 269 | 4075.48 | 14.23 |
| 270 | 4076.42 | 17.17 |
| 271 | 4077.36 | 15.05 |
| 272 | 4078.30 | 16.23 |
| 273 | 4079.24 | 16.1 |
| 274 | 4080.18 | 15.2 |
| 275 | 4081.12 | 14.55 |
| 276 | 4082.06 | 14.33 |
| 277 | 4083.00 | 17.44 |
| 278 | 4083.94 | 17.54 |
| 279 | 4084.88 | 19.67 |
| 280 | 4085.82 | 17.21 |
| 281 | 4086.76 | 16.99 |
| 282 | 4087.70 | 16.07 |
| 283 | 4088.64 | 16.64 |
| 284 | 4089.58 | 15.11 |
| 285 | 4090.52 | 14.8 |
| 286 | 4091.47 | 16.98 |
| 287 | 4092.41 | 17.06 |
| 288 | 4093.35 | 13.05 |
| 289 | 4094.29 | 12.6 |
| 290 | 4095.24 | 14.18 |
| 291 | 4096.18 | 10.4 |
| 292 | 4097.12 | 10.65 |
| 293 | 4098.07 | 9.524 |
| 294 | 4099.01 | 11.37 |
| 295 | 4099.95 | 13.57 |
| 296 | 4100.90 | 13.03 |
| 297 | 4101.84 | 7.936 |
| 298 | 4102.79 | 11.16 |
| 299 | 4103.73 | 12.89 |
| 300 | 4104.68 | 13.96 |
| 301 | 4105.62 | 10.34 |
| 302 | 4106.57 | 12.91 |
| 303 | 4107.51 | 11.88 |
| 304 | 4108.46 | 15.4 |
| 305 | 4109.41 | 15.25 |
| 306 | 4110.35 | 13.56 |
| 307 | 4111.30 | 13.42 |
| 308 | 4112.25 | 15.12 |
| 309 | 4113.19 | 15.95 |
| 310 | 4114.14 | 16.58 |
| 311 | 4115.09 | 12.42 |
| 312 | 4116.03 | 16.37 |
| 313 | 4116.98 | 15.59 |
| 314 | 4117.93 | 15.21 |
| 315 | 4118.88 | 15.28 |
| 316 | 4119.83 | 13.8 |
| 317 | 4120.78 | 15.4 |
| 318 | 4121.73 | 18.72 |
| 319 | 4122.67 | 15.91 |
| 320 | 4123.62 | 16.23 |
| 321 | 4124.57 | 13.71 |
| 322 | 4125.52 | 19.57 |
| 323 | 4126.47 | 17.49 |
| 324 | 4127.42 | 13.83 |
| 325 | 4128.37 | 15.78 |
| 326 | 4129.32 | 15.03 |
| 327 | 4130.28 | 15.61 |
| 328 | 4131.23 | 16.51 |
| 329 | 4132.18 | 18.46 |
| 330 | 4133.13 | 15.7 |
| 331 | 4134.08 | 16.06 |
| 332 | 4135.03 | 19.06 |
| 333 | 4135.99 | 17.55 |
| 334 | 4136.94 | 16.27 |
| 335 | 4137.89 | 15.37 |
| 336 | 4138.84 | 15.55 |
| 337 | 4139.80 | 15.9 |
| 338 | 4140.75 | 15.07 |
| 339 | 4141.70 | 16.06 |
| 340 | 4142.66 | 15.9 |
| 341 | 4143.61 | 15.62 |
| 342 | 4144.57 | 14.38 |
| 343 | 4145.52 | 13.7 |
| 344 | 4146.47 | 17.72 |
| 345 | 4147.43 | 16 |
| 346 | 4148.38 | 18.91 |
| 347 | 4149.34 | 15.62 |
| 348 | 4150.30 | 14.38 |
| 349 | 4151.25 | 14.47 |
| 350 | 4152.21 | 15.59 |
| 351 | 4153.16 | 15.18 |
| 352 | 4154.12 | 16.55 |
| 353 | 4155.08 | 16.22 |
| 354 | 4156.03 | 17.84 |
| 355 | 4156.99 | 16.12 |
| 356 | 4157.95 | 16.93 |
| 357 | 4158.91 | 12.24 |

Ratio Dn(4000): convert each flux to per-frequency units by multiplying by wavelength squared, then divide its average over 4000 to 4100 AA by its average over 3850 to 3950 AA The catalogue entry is 1.3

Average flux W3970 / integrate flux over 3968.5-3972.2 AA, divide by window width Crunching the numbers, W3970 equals 8.93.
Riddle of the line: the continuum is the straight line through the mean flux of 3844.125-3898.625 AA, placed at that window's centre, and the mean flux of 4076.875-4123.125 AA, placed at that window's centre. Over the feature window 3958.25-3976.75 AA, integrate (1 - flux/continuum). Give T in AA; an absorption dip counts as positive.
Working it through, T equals 5.5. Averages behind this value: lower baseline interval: 13.2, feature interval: 9.65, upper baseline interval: 14.5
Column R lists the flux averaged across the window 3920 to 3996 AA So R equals 13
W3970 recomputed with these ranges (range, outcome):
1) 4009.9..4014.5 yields 18.6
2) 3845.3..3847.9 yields 13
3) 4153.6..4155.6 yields 16.4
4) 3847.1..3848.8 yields 14.5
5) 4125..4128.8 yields 16.6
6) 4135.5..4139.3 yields 16.2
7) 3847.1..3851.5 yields 13.9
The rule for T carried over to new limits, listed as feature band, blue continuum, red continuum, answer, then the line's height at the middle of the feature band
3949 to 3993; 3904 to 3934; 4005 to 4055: 8.10 AA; 15.4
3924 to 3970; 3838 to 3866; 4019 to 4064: 9.60 AA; 15.2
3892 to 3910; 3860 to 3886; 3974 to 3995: 1.14 AA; 13.9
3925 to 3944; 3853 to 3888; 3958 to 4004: 1.93 AA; 13.5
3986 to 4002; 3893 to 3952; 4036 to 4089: -1.76 AA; 15.2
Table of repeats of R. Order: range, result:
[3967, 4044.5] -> 15.8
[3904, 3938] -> 13.6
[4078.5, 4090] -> 16.4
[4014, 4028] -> 17.2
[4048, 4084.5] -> 16.2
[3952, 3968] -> 10.7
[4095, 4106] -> 11.5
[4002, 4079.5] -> 16.7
